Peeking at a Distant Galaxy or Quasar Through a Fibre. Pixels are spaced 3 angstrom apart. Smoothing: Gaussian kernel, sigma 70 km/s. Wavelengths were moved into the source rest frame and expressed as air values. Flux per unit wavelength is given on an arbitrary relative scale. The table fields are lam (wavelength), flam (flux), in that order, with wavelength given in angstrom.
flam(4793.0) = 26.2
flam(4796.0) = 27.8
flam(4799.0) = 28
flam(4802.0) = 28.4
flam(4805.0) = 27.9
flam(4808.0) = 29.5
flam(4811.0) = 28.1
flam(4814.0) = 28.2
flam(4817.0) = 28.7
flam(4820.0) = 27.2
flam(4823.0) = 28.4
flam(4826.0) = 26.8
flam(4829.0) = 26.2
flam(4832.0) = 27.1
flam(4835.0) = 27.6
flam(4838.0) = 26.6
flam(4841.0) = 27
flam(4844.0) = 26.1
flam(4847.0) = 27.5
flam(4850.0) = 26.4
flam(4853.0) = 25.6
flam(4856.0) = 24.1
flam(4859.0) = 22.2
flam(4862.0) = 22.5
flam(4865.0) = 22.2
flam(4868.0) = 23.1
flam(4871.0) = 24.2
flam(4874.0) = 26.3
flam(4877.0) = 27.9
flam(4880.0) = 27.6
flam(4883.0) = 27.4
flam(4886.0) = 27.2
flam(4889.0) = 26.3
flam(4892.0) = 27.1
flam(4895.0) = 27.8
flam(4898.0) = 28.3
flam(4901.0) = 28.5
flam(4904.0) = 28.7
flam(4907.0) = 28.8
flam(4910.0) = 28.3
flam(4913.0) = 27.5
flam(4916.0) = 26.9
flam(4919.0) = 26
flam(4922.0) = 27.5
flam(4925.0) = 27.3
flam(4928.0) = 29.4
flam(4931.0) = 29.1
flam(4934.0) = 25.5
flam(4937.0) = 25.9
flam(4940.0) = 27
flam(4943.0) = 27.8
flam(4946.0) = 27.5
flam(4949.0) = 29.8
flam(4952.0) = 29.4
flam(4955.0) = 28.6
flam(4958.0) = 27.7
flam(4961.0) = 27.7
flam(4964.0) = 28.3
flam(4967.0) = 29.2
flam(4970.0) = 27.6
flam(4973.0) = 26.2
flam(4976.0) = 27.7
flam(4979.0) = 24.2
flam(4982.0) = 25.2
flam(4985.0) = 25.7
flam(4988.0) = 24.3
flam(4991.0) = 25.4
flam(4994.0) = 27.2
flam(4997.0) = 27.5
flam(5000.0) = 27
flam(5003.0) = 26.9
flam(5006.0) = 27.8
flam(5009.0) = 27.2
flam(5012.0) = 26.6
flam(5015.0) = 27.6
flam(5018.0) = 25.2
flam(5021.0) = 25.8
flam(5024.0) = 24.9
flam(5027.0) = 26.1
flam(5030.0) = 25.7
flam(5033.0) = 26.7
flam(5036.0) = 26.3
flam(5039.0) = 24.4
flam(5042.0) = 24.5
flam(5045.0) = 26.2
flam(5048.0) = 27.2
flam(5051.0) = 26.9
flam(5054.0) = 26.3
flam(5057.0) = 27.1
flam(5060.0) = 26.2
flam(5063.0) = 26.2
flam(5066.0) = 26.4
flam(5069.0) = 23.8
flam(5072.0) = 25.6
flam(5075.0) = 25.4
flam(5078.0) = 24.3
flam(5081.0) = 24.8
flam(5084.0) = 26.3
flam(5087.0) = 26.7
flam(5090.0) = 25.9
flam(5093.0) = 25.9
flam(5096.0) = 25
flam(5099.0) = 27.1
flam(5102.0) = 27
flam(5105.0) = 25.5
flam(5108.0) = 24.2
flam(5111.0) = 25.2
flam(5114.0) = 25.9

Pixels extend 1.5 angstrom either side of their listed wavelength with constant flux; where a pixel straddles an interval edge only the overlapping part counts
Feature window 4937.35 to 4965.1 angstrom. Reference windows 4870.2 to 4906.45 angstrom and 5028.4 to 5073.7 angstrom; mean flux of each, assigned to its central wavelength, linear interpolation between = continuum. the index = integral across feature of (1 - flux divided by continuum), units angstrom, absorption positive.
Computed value -1.32 angstrom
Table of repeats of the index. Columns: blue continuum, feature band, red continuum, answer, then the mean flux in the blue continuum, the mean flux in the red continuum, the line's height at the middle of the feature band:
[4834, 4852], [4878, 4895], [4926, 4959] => 0.07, 26.8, 28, 27.3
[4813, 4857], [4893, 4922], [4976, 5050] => -1.36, 26.9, 26.1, 26.6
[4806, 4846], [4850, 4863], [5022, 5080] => 1.58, 27.5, 25.8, 27.3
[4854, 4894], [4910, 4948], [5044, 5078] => -2.77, 25.3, 26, 25.5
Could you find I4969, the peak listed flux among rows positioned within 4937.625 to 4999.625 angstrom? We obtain 29.8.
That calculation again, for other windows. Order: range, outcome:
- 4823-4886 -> 28.4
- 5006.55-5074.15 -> 27.6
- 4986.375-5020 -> 27.8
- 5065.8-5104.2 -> 27.1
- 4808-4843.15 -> 29.5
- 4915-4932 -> 29.4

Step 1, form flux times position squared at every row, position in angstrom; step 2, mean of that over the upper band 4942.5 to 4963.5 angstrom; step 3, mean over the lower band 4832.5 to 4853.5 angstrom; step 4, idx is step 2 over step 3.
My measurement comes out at 1.11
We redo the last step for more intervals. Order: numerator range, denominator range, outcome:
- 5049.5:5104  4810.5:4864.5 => 1.08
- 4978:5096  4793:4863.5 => 1.05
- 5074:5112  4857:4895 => 1.10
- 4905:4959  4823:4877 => 1.13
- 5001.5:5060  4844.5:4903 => 1.08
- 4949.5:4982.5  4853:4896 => 1.13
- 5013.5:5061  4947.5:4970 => 0.94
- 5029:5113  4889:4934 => 0.99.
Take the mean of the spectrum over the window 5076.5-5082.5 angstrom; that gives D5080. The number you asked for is 24.6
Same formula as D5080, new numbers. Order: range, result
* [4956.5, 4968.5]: 28.2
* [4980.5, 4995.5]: 25.6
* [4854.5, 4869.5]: 22.8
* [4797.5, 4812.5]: 28.4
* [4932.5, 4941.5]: 26.1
